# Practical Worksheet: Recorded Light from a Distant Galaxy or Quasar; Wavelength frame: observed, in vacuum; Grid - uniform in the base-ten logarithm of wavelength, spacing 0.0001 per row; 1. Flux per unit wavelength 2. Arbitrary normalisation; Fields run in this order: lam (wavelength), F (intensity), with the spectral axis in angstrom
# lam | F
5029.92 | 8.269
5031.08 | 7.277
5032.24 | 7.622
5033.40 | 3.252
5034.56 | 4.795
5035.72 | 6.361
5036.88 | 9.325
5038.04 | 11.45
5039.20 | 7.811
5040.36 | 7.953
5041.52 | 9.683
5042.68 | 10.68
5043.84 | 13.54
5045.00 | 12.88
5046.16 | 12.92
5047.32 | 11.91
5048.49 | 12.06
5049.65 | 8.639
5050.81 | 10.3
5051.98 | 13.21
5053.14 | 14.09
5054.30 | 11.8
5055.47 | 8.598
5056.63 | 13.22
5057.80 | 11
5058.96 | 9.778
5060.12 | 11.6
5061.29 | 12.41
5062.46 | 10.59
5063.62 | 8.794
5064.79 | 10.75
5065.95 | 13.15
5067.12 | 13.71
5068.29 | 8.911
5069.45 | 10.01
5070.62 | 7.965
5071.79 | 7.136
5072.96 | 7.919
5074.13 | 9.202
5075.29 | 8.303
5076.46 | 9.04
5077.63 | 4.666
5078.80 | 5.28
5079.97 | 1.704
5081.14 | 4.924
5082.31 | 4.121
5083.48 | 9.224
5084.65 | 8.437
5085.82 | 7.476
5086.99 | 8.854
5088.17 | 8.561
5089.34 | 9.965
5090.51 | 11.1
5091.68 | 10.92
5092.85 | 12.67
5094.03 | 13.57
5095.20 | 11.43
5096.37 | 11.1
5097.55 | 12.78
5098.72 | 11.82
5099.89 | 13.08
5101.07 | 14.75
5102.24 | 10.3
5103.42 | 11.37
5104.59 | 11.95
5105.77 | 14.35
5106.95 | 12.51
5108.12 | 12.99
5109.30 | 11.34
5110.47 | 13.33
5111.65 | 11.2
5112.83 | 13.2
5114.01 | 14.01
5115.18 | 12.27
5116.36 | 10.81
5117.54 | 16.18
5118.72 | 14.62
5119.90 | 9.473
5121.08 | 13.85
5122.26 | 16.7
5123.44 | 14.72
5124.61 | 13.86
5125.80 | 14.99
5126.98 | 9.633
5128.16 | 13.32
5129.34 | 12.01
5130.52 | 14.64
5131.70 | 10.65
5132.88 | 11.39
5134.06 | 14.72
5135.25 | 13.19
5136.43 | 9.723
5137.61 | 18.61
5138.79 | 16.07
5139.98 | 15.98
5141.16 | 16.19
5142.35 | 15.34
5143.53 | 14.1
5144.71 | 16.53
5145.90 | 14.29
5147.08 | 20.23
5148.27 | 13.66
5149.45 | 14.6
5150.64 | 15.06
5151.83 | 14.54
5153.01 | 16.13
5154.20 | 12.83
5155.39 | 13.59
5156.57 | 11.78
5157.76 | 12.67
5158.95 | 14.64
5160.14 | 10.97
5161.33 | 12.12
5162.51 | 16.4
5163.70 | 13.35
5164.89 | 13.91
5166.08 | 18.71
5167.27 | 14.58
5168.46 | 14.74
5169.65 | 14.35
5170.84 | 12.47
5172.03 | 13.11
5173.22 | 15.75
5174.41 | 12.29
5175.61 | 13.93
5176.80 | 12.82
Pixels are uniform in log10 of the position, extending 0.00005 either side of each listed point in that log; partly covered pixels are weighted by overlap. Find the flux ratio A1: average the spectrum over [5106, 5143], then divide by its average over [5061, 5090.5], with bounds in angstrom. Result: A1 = 1.59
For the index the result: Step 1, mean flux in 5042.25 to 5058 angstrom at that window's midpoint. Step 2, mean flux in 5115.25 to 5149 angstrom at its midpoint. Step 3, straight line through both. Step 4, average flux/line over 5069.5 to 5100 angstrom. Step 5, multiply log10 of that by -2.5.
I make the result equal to 0.402 mag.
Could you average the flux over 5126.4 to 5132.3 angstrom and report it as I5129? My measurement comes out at 12.1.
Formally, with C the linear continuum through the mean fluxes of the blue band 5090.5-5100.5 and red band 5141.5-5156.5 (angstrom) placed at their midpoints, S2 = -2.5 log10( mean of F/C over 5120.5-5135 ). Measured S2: 0.04 mag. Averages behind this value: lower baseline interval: 12.1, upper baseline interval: 15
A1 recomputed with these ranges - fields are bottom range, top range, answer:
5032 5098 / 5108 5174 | 1.45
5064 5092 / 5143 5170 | 1.73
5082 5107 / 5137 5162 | 1.35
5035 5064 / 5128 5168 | 1.32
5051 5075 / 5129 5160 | 1.34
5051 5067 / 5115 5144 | 1.20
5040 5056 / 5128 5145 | 1.25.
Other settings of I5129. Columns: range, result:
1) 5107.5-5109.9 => 12.2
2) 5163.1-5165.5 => 13.7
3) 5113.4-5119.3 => 13.6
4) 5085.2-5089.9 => 8.7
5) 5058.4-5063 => 11.1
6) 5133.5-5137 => 12.5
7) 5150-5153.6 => 15.2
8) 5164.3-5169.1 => 15.5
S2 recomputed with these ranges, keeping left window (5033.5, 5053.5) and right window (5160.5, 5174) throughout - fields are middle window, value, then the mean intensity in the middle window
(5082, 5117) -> 0.072 mag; 11.4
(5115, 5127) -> -0.059 mag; 13.6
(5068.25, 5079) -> 0.385 mag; 7.88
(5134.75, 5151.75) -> -0.123 mag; 15.2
